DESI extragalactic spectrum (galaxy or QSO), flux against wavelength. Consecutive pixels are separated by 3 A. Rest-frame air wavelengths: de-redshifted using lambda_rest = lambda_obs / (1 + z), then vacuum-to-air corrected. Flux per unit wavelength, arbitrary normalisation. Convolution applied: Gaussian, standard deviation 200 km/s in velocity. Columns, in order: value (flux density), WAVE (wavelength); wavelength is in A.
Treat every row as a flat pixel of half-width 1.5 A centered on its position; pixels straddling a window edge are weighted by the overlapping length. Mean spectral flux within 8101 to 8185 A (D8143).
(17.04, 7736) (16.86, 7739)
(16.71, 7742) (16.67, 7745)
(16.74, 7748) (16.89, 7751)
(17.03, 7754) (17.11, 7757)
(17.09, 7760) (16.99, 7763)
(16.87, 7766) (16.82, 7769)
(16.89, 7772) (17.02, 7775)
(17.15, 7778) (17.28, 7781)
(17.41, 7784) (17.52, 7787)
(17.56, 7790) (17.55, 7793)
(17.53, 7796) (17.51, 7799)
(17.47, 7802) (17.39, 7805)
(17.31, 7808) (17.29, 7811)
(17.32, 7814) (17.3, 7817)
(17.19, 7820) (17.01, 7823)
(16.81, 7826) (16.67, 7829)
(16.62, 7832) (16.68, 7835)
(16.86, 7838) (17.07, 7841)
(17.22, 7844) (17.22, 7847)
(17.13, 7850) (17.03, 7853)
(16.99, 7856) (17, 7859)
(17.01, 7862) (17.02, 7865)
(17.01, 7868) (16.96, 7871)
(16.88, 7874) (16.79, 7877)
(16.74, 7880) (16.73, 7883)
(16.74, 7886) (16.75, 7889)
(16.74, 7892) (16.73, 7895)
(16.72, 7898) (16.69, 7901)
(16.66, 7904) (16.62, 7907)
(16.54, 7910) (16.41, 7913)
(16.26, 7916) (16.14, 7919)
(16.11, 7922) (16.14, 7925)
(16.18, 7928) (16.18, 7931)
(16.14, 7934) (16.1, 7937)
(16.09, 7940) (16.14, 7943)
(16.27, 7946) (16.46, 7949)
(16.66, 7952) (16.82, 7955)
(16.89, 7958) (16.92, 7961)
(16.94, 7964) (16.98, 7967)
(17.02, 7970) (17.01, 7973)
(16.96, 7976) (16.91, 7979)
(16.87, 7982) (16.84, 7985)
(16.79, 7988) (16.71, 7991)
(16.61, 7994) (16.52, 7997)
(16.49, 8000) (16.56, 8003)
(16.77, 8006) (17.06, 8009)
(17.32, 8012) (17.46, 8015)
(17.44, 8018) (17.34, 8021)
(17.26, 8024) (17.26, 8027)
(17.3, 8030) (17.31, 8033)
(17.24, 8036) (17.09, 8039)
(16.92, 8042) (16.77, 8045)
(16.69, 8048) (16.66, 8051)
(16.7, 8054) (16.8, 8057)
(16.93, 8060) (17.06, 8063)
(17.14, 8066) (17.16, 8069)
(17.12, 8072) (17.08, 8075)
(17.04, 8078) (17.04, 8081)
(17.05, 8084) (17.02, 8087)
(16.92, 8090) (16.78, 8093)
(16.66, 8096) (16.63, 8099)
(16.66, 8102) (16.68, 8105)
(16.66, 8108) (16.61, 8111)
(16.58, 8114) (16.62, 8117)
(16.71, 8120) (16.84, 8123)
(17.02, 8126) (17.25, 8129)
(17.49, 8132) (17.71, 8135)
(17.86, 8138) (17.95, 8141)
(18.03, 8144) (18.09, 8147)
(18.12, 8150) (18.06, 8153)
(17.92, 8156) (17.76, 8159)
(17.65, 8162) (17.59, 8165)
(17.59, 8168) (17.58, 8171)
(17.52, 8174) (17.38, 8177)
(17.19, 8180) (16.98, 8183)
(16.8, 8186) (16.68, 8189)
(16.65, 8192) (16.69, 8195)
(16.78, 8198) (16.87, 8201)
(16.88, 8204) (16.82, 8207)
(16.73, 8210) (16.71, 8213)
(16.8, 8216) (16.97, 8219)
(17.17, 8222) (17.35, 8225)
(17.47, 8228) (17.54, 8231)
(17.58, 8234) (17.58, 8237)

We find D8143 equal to 17.4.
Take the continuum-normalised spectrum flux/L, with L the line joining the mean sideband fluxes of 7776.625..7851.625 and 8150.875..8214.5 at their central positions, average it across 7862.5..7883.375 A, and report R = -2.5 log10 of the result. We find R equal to 0.02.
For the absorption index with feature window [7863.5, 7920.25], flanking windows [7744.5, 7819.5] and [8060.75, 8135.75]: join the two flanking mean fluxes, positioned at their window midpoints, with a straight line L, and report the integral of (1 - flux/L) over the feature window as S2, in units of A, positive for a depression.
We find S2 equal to 1.4 A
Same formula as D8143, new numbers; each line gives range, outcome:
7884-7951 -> 16.4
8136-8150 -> 18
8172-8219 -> 16.9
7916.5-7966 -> 16.4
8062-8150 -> 17.1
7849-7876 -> 17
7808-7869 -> 17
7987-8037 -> 17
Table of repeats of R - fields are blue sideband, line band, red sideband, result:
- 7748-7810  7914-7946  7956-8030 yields 0.06 mag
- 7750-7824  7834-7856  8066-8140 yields 0.01 mag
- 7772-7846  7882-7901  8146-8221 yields 0.03 mag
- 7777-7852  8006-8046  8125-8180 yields 0.02 mag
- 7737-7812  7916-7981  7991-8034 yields 0.03 mag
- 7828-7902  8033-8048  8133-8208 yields 0.01 mag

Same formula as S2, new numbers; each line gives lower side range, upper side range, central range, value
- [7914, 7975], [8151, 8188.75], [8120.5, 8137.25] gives 0.0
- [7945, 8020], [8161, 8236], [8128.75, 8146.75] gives -0.8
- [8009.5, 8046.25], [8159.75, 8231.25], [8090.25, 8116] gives 0.7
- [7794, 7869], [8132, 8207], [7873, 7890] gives 0.4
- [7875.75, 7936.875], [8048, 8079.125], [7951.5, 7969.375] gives -0.3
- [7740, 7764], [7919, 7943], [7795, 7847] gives -1.6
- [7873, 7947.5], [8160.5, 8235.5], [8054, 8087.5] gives -0.4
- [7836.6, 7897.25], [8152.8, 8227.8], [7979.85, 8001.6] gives 0.4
